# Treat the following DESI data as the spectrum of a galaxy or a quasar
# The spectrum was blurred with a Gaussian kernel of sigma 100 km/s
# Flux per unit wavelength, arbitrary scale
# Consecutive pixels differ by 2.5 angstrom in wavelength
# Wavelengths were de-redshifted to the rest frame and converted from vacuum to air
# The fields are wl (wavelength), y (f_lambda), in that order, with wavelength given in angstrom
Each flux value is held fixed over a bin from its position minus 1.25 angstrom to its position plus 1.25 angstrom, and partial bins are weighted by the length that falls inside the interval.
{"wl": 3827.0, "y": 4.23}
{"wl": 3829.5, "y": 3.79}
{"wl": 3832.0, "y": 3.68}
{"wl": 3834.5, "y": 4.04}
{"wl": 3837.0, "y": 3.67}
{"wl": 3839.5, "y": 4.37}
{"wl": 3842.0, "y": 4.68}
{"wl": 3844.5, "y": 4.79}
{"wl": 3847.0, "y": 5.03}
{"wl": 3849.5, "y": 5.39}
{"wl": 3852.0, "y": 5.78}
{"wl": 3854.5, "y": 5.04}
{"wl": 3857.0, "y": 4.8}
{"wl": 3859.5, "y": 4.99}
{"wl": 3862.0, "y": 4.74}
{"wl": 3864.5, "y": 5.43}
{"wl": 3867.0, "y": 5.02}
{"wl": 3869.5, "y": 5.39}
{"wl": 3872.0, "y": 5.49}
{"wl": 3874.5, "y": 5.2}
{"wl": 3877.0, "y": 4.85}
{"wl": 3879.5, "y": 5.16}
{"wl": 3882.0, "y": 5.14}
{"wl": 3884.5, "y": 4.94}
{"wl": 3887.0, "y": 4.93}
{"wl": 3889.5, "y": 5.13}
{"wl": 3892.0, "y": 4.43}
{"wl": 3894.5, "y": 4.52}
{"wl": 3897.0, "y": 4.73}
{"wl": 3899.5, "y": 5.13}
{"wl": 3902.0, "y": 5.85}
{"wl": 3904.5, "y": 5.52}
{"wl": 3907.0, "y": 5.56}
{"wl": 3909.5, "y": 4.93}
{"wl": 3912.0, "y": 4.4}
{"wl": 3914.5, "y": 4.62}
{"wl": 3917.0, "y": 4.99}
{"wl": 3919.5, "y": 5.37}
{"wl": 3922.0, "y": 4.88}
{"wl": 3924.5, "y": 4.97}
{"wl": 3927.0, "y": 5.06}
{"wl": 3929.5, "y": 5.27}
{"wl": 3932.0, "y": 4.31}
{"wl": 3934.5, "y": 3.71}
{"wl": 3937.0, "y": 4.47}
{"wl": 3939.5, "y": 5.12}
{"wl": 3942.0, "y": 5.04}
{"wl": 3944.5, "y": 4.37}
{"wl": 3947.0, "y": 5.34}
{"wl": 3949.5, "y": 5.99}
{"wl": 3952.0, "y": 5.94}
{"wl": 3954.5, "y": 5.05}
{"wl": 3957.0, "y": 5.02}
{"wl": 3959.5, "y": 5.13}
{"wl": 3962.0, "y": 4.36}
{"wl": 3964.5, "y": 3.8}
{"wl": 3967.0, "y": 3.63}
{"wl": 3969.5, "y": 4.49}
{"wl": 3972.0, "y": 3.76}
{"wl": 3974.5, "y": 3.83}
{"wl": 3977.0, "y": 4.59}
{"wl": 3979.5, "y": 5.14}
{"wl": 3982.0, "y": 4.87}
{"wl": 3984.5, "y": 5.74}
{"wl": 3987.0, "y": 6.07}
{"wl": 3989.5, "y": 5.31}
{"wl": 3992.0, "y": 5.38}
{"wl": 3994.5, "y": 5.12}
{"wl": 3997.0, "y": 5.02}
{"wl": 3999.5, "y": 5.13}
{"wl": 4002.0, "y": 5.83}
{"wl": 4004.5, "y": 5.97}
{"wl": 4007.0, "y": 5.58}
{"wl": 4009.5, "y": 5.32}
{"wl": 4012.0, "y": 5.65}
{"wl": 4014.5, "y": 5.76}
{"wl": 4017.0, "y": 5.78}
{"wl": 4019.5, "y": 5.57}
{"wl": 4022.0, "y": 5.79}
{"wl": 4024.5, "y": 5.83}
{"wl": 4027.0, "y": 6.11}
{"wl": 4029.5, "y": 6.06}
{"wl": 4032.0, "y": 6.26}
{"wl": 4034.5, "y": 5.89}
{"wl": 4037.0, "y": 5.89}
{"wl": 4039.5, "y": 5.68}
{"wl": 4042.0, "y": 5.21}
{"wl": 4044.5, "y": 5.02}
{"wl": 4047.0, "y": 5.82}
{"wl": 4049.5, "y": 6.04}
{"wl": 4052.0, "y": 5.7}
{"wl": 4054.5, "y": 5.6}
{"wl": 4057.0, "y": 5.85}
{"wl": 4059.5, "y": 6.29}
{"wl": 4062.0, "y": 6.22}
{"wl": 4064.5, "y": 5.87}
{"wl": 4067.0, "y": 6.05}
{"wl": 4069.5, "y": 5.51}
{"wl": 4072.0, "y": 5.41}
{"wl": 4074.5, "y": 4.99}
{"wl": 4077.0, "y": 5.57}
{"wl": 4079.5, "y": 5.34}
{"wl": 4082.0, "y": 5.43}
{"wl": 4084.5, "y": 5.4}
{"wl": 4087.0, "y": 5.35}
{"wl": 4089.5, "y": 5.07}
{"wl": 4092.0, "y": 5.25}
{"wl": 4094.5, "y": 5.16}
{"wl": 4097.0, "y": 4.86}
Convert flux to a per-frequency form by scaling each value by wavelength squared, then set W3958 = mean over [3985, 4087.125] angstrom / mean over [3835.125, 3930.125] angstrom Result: 1.2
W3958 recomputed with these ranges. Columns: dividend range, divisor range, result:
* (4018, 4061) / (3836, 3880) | 1.27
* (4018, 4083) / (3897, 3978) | 1.26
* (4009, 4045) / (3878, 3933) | 1.22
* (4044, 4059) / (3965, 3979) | 1.45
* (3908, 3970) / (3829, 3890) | 1.03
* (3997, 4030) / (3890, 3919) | 1.21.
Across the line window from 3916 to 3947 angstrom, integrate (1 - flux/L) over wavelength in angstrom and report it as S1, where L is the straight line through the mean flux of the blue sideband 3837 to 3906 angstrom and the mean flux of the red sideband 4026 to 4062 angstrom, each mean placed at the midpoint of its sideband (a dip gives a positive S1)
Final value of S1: 2.9 angstrom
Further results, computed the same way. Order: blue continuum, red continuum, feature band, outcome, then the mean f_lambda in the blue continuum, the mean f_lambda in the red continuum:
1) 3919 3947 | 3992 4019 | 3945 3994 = 2.2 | 4.79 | 5.51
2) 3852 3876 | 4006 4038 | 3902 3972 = 7.6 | 5.15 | 5.81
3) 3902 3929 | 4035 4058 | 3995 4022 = -0.4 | 5.07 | 5.65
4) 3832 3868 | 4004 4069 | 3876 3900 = 0.5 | 4.8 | 5.8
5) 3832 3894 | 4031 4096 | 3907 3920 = 0.5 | 4.9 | 5.6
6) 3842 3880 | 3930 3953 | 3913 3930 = -0.1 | 5.12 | 4.92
